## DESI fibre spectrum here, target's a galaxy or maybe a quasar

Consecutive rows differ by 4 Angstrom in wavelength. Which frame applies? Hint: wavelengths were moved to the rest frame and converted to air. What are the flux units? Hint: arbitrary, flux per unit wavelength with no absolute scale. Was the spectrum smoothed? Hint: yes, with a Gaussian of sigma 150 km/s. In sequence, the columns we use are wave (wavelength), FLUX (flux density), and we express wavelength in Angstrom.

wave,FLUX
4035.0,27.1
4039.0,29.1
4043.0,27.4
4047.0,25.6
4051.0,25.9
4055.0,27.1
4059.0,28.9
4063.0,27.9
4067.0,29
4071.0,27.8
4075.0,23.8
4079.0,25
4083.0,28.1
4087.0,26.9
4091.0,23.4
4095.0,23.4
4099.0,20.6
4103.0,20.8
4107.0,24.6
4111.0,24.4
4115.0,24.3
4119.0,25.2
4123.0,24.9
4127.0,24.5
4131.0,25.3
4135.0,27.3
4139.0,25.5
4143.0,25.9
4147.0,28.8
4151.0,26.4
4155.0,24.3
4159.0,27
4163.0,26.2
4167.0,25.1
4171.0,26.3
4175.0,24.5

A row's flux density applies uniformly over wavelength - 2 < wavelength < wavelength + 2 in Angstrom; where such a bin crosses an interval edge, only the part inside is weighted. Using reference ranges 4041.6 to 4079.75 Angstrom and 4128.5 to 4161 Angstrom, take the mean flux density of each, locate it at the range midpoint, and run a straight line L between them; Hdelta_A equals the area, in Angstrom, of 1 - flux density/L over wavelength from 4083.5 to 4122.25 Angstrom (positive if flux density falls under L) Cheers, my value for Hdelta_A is 3.9 Angstrom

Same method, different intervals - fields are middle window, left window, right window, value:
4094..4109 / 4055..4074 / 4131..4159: 2.7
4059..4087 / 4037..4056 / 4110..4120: -1.1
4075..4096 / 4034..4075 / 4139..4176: 1.3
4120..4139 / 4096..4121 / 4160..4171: -0.9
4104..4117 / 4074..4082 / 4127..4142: 0.7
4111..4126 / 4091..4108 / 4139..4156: -0.5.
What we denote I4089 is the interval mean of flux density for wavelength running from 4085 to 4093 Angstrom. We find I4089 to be 25.1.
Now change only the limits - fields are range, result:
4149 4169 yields 25.8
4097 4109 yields 22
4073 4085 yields 25.6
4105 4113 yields 24.5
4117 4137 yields 25.4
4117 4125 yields 25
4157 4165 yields 26.6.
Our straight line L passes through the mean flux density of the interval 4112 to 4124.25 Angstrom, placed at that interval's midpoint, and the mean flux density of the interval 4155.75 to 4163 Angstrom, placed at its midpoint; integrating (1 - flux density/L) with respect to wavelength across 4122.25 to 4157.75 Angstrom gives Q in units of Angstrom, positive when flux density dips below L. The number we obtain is -0.49 Angstrom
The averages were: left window 24.8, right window 26.3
